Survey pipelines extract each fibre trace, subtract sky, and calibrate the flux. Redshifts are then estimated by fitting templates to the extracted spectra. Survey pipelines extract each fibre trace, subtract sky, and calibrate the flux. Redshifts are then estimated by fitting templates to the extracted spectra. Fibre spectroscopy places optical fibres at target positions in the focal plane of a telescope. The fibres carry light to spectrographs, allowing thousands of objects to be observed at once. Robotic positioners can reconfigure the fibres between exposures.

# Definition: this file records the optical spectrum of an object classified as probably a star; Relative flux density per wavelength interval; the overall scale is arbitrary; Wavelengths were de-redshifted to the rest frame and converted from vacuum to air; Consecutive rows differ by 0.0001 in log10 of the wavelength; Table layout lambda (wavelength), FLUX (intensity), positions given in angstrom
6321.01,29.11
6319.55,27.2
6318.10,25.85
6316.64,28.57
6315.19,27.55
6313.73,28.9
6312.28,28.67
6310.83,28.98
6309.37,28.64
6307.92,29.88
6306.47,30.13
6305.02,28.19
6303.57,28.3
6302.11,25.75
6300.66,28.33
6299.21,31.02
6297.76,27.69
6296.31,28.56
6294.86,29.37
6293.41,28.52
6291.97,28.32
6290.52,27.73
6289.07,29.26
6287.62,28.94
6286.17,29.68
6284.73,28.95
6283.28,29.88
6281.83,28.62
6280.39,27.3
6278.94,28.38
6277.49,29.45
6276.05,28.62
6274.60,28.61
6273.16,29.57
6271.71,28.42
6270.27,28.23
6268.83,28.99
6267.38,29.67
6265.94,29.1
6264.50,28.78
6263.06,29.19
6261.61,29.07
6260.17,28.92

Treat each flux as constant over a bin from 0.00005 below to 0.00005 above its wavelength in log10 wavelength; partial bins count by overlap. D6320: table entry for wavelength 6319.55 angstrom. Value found 27.2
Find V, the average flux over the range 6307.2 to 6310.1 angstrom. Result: 29.2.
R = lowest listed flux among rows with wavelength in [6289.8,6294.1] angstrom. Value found 27.73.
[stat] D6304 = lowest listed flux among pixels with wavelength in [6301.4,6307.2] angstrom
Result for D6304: 25.75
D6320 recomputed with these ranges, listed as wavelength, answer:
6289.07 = 29.26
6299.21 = 31.02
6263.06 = 29.19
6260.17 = 28.92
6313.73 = 28.9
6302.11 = 25.75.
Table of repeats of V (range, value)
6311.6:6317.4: 28.4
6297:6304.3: 28.2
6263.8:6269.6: 29.1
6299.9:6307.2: 28.2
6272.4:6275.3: 29.1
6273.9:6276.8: 28.6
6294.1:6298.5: 28.5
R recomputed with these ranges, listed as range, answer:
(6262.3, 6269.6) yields 28.78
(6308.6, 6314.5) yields 28.64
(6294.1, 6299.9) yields 27.69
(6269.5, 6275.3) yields 28.23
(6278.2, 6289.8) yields 27.3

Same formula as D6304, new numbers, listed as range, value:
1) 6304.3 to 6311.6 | 28.19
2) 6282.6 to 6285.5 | 28.95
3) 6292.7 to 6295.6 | 28.52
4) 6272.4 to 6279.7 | 28.38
